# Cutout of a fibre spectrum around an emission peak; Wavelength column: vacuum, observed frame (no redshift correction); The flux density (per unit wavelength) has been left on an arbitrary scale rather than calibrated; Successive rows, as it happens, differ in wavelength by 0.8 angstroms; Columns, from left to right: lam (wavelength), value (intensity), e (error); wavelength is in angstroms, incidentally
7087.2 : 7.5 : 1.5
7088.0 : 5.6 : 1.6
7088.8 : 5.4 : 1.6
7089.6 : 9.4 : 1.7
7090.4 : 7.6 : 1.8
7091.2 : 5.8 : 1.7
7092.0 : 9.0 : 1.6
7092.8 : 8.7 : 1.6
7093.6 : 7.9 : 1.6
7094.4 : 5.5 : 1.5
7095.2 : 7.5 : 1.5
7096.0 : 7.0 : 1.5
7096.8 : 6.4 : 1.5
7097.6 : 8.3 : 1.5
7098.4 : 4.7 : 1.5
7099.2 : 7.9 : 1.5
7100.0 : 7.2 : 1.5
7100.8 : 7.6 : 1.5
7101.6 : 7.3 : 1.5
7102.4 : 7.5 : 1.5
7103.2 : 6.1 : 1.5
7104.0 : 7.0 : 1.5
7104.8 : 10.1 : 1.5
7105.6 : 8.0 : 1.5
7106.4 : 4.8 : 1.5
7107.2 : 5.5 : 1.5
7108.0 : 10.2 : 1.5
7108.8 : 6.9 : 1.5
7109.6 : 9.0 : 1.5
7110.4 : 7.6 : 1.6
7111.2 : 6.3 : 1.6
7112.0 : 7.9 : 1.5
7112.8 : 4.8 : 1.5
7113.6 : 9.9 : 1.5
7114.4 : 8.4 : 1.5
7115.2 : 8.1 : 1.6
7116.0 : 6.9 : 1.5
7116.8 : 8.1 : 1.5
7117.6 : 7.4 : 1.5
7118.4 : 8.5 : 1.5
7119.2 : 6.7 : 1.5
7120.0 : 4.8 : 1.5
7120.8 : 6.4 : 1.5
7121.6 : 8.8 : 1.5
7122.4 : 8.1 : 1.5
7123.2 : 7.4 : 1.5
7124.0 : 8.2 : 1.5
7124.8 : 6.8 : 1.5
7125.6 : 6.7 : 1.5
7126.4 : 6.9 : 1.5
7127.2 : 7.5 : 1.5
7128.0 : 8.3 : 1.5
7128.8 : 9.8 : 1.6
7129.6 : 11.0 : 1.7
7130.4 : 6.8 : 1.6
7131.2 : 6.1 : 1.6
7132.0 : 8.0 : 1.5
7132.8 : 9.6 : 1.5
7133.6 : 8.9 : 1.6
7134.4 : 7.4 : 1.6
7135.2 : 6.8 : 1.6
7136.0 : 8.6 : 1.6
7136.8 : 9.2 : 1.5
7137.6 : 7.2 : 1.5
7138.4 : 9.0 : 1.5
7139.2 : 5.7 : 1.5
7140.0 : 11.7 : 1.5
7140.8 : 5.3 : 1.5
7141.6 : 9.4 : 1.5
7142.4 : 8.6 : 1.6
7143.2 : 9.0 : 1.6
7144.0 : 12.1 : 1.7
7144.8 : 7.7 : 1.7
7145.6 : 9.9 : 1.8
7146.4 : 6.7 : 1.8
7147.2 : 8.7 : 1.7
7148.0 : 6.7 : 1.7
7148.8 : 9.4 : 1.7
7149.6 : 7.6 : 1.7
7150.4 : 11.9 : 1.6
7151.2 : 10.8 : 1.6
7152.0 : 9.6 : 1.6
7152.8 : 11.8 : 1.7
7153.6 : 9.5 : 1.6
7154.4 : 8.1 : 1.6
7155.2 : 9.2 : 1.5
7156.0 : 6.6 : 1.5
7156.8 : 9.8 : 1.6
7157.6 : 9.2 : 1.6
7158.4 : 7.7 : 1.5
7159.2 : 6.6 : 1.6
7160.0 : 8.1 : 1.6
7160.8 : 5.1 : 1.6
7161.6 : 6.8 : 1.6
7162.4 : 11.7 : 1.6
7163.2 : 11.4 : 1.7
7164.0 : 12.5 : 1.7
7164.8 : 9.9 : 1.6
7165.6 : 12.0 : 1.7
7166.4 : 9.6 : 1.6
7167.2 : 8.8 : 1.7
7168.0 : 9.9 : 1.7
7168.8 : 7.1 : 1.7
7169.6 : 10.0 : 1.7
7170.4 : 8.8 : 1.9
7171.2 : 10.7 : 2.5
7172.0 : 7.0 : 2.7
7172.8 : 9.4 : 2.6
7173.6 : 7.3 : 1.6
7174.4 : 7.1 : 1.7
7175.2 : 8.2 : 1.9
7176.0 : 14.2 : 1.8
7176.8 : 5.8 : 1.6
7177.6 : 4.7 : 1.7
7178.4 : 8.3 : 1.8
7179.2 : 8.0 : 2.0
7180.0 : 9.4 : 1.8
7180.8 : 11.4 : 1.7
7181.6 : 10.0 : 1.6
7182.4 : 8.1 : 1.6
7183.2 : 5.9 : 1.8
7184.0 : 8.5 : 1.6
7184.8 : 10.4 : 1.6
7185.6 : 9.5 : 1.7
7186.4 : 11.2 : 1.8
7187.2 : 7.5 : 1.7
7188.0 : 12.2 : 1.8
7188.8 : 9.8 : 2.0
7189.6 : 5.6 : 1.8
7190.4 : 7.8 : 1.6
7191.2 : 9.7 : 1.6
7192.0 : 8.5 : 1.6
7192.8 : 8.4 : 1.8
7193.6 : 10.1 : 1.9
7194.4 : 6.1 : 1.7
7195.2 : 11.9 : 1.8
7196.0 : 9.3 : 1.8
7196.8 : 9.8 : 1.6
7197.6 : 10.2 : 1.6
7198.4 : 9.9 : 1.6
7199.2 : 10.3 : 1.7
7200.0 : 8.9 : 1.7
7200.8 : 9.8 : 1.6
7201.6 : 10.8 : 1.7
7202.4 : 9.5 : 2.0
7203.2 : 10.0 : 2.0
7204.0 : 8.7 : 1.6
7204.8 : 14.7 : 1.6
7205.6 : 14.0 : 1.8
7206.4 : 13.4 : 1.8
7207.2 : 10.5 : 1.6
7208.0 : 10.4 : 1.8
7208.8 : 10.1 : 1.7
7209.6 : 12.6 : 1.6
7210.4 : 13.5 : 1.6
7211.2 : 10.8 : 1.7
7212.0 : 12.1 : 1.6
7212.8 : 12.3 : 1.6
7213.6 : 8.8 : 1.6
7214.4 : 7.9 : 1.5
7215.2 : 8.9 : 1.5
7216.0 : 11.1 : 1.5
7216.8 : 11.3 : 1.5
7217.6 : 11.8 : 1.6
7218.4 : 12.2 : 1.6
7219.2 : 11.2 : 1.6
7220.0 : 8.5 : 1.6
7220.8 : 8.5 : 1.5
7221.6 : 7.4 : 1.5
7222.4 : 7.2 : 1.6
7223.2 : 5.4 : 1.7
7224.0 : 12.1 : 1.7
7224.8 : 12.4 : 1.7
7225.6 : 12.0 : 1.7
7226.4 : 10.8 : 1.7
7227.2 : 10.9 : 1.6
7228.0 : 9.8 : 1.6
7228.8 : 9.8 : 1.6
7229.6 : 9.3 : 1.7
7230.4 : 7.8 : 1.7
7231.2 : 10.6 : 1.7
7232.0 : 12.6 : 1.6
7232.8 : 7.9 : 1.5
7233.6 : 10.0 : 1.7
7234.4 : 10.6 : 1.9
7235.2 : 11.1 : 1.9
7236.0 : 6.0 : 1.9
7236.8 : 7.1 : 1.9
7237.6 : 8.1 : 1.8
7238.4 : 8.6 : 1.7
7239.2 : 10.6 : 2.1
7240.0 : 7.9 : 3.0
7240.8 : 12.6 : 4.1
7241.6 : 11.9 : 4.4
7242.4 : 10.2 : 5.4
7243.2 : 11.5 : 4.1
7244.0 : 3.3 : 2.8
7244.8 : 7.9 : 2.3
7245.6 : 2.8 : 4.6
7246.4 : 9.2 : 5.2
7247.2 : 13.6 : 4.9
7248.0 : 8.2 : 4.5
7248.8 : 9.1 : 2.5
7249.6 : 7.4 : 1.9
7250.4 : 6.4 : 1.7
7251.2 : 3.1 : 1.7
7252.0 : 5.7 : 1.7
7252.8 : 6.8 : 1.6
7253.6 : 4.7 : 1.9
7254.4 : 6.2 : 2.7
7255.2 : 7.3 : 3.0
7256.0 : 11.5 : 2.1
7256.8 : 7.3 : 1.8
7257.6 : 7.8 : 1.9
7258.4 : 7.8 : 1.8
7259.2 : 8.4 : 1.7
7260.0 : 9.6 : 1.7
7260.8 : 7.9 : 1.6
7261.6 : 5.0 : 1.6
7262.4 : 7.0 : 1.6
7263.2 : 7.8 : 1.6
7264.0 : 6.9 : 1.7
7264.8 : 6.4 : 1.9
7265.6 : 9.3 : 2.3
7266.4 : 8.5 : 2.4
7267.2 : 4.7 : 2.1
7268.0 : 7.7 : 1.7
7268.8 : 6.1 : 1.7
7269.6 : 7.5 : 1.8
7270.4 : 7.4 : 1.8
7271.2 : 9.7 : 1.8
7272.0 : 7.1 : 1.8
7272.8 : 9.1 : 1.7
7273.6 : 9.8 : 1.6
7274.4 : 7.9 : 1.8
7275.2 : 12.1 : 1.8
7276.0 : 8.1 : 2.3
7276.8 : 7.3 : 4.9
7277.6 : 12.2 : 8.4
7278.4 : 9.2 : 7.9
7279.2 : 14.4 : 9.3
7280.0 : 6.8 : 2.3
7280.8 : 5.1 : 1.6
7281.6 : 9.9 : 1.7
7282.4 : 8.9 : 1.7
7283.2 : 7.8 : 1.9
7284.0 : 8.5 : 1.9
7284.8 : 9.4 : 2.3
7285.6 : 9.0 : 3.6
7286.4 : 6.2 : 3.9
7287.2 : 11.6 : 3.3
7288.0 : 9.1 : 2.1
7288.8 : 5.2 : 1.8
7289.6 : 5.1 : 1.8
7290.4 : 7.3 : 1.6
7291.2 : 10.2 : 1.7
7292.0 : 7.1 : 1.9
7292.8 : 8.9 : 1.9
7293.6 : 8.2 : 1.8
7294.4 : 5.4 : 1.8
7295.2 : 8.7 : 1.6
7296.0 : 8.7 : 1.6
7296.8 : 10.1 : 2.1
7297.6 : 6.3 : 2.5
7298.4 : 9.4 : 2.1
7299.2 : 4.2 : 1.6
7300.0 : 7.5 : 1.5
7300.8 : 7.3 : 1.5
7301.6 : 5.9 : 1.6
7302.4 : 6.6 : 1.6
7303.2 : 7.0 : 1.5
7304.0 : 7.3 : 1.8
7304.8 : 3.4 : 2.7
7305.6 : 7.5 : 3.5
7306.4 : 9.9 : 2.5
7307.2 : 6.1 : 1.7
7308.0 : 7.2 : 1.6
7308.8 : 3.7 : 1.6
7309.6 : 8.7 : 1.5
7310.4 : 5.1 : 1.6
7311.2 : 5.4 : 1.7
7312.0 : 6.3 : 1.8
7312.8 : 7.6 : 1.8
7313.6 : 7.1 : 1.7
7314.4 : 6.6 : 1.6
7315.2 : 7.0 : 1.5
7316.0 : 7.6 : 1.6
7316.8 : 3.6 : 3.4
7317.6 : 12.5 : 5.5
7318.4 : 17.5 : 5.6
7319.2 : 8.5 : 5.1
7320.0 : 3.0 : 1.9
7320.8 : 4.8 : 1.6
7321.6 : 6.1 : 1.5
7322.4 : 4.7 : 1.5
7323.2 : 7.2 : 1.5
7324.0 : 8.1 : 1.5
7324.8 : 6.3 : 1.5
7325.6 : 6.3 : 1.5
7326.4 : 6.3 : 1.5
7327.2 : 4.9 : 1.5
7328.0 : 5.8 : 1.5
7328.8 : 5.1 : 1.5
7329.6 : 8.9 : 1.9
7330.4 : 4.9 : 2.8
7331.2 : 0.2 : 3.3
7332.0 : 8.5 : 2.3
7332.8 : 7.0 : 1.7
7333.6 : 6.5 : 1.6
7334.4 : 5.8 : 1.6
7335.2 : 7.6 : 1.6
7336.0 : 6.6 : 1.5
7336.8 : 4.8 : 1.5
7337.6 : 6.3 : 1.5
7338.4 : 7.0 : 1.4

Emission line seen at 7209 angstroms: Mg II 2798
